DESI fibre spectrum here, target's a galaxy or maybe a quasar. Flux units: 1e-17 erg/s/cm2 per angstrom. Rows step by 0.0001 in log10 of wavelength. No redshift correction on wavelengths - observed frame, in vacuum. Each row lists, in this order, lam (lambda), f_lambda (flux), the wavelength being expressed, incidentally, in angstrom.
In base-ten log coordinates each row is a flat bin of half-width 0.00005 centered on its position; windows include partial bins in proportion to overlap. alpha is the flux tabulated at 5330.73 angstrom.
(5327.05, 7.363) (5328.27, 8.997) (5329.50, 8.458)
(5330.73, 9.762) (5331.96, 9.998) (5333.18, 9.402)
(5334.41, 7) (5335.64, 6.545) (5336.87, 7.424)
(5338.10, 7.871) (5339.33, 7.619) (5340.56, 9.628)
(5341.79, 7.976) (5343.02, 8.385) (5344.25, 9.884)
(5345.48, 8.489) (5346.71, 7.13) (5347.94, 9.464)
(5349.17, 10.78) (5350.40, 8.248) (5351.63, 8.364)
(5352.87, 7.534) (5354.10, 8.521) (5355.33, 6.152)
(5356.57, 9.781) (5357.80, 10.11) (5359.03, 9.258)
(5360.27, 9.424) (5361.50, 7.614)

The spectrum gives 9.762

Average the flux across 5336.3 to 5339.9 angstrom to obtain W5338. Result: 7.64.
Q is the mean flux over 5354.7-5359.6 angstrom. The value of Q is 8.83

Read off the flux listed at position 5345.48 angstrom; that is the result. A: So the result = 8.489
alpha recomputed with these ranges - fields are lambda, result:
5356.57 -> 9.781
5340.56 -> 9.628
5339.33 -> 7.619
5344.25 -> 9.884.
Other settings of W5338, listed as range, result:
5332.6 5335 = 8.19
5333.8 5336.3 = 6.78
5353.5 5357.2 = 8.16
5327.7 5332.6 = 9.31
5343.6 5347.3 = 8.51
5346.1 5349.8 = 9.14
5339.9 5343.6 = 8.65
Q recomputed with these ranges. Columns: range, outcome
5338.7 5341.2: 8.61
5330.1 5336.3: 8.53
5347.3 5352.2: 9.22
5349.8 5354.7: 8.16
